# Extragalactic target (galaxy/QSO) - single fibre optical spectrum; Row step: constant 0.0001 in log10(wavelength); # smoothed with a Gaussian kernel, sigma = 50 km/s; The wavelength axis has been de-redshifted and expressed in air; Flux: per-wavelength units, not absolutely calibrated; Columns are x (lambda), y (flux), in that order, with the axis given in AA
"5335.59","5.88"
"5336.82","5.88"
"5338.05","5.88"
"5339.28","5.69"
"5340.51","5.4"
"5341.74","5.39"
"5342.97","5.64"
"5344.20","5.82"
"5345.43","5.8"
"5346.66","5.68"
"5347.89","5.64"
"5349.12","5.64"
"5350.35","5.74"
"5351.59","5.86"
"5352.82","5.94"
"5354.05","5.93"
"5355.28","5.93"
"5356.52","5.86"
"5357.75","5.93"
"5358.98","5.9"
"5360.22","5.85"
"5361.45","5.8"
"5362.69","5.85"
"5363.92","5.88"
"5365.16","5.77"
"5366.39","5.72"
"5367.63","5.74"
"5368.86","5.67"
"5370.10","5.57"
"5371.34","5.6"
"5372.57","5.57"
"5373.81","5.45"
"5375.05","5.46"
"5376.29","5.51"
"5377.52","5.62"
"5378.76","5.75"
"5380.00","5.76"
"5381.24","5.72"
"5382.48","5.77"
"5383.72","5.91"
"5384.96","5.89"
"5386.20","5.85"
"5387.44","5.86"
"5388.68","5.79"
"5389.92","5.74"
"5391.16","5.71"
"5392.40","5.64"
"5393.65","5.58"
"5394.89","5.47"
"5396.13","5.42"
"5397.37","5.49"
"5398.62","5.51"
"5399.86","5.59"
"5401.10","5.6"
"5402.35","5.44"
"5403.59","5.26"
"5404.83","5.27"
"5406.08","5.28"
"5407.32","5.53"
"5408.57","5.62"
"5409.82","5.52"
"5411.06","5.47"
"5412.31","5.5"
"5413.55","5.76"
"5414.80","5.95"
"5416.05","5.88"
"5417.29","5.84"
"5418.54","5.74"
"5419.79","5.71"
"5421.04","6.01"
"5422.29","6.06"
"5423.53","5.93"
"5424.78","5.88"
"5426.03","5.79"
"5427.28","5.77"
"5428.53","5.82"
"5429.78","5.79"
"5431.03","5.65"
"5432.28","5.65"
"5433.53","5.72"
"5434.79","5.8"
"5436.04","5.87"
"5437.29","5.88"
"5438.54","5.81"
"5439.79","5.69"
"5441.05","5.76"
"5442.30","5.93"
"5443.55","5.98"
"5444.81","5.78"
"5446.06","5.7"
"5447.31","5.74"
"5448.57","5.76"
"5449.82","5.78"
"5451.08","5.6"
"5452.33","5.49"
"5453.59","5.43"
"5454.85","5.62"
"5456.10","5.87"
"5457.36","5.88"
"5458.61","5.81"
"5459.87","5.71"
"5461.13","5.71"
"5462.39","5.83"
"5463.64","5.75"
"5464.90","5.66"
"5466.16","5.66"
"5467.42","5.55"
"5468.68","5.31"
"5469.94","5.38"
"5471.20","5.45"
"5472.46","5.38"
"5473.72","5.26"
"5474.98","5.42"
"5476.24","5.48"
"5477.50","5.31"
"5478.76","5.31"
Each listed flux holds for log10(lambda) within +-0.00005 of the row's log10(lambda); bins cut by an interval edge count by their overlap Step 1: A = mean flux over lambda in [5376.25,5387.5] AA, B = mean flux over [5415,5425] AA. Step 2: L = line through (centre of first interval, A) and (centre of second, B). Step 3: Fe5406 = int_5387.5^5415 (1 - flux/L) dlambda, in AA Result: 1.3 AA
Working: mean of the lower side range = 5.77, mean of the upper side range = 5.89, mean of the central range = 5.55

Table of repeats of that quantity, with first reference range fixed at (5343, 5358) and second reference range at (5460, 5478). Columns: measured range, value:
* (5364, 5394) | 0.20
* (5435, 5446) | -0.48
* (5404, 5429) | -0.30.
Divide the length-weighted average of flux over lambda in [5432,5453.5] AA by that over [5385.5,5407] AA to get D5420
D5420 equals 1.0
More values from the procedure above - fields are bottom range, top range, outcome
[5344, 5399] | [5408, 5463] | 1.01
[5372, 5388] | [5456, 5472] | 0.99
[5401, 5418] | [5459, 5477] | 1.00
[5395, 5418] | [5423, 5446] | 1.04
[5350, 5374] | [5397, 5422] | 0.97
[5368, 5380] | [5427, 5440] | 1.03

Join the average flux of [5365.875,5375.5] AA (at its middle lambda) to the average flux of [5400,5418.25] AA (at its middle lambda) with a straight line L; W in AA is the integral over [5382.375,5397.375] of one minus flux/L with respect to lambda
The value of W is -0.3 AA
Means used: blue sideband 5.6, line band 5.71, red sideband 5.57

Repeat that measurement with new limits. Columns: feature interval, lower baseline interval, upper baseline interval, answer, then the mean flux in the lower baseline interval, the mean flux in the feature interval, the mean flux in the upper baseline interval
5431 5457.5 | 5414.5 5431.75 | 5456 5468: 0.2 AA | 5.84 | 5.74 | 5.74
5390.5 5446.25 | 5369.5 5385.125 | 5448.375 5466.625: -0.1 AA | 5.65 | 5.69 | 5.7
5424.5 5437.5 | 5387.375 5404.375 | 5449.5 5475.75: -0.5 AA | 5.57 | 5.78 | 5.59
